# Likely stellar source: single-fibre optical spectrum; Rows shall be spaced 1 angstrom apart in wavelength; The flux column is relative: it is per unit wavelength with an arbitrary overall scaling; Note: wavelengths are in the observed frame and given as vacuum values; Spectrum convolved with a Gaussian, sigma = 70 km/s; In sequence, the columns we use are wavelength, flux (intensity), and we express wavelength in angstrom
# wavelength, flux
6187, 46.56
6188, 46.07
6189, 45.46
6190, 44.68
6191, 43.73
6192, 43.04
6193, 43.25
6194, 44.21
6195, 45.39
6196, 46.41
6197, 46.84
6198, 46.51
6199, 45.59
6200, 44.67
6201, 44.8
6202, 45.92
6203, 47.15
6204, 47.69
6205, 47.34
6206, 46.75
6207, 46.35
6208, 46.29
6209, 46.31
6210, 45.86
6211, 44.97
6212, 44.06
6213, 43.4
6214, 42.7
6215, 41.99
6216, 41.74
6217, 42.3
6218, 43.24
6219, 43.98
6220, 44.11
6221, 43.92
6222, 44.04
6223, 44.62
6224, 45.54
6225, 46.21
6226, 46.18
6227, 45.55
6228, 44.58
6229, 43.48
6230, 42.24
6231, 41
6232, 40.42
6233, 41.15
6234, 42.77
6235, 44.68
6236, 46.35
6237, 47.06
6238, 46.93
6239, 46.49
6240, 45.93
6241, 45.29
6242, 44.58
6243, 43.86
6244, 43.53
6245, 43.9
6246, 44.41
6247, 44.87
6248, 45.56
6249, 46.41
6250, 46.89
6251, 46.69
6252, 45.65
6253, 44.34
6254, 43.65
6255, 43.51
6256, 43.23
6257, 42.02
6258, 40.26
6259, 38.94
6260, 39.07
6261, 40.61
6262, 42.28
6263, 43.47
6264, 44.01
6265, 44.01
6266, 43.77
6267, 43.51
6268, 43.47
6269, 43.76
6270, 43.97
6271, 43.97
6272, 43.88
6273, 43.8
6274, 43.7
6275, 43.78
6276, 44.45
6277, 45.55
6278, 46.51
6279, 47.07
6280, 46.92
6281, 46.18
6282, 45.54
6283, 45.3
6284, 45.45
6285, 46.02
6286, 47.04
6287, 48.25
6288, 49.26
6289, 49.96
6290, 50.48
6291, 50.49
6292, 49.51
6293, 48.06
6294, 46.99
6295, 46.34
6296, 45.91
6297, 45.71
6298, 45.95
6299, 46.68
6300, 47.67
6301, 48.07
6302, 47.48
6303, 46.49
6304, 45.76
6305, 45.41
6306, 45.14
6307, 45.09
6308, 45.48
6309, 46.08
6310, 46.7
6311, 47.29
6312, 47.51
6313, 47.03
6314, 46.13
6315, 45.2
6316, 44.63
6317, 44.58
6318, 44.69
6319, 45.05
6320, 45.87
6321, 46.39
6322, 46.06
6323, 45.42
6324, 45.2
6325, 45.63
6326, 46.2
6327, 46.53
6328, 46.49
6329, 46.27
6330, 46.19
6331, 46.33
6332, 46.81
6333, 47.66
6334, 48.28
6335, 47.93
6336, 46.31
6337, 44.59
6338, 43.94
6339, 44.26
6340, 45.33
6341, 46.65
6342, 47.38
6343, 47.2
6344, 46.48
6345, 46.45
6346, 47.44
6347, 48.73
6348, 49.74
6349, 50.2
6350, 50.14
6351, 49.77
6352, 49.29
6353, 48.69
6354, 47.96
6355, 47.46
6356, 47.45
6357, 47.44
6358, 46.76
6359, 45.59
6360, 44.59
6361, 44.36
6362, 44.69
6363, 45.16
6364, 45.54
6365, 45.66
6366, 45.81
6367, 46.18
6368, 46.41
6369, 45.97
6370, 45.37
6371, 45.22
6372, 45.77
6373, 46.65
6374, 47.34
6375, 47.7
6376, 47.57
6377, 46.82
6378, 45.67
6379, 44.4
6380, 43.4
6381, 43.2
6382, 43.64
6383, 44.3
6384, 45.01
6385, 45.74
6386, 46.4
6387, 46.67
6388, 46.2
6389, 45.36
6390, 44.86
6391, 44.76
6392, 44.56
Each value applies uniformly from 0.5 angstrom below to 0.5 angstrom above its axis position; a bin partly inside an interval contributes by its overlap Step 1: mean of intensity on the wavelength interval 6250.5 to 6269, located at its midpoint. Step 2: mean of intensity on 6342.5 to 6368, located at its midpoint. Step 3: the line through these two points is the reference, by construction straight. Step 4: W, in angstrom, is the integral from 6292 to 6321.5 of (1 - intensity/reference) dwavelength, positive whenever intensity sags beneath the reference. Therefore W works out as -0.8 angstrom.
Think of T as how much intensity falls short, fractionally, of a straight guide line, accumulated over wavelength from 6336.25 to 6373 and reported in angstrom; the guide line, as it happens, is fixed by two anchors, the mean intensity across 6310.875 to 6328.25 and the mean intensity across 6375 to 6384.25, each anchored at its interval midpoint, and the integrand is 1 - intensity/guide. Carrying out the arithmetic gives -1.0 angstrom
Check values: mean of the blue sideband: 45.8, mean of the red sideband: 45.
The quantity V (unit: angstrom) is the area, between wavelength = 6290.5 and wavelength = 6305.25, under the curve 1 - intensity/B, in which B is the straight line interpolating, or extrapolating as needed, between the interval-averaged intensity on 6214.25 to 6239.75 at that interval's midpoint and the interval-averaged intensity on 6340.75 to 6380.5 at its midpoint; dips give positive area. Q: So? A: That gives -0.5 angstrom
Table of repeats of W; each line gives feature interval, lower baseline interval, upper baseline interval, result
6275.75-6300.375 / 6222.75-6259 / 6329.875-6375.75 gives -0.9 angstrom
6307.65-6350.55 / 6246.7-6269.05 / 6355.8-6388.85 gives -1.6 angstrom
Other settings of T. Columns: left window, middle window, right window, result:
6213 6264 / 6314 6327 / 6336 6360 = 0.26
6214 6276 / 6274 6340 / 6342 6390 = -1.77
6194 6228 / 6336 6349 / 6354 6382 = -0.26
